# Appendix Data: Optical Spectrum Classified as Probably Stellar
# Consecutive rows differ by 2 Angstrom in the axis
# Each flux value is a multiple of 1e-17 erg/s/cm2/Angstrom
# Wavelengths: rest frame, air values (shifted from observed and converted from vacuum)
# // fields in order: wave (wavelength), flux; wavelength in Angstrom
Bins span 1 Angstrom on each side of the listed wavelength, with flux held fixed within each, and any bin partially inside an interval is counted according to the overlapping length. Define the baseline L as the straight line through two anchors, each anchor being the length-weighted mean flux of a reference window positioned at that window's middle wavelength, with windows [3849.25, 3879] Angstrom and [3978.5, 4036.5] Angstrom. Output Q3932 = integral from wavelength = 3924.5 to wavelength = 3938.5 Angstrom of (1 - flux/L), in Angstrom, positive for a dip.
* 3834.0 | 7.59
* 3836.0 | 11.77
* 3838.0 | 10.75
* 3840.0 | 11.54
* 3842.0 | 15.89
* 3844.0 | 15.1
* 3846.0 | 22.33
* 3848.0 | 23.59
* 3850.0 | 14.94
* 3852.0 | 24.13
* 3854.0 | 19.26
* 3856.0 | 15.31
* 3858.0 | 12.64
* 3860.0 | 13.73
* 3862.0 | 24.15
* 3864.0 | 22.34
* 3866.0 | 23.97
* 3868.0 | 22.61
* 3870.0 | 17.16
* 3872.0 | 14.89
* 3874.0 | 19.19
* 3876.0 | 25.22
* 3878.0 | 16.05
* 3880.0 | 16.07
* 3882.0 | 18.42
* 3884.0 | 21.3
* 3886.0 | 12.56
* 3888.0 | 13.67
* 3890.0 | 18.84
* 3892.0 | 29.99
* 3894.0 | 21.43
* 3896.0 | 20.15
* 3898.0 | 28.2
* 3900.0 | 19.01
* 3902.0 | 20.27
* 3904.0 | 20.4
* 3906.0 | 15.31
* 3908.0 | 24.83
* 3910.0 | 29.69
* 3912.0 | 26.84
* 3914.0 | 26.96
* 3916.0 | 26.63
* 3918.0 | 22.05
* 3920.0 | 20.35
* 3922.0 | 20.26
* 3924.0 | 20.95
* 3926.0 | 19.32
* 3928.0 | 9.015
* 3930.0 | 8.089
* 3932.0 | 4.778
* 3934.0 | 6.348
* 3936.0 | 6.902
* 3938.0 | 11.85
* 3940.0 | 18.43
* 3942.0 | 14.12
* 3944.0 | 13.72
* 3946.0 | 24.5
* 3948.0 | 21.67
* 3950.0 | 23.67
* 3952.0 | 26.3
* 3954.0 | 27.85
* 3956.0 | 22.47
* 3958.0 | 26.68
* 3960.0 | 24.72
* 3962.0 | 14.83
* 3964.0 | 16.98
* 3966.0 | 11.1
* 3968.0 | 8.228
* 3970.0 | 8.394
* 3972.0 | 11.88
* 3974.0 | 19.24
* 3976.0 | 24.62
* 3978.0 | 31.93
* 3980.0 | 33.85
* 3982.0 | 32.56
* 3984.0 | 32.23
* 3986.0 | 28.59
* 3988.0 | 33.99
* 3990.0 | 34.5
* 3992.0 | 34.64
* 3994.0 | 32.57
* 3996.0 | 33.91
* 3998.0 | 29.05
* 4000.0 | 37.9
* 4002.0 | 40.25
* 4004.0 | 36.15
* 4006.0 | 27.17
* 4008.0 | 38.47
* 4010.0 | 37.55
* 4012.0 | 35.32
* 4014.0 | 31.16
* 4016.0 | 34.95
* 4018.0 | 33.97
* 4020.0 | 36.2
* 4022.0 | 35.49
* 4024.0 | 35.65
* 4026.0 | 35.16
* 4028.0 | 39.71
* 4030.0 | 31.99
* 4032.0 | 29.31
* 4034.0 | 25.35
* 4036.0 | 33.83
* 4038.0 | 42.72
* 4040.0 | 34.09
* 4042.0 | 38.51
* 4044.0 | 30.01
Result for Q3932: 8.7 Angstrom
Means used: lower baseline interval 19.1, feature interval 9.8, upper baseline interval 33.8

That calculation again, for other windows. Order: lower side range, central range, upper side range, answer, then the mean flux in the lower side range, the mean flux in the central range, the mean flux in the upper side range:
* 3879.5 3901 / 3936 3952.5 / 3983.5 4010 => 5.4 Angstrom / 20.1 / 18.3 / 34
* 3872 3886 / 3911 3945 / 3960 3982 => 4.6 Angstrom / 18.6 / 16.3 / 19.1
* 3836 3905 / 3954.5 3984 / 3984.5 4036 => 8.5 Angstrom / 18.9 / 21.1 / 33.9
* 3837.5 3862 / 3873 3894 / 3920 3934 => -5.0 Angstrom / 17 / 19.2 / 13.7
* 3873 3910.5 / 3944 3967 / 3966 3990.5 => 1.7 Angstrom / 20.4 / 21.5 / 24.2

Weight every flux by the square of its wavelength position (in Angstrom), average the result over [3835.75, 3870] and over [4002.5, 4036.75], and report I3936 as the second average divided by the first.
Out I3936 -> 2.06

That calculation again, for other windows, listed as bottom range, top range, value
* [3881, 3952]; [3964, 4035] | 1.66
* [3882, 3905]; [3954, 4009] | 1.38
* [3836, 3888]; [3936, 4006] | 1.45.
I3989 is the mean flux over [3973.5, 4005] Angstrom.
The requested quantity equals 32.5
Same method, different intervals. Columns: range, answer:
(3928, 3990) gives 19.8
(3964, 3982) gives 19.3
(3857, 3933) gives 19.7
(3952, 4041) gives 29.7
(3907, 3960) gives 19.5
